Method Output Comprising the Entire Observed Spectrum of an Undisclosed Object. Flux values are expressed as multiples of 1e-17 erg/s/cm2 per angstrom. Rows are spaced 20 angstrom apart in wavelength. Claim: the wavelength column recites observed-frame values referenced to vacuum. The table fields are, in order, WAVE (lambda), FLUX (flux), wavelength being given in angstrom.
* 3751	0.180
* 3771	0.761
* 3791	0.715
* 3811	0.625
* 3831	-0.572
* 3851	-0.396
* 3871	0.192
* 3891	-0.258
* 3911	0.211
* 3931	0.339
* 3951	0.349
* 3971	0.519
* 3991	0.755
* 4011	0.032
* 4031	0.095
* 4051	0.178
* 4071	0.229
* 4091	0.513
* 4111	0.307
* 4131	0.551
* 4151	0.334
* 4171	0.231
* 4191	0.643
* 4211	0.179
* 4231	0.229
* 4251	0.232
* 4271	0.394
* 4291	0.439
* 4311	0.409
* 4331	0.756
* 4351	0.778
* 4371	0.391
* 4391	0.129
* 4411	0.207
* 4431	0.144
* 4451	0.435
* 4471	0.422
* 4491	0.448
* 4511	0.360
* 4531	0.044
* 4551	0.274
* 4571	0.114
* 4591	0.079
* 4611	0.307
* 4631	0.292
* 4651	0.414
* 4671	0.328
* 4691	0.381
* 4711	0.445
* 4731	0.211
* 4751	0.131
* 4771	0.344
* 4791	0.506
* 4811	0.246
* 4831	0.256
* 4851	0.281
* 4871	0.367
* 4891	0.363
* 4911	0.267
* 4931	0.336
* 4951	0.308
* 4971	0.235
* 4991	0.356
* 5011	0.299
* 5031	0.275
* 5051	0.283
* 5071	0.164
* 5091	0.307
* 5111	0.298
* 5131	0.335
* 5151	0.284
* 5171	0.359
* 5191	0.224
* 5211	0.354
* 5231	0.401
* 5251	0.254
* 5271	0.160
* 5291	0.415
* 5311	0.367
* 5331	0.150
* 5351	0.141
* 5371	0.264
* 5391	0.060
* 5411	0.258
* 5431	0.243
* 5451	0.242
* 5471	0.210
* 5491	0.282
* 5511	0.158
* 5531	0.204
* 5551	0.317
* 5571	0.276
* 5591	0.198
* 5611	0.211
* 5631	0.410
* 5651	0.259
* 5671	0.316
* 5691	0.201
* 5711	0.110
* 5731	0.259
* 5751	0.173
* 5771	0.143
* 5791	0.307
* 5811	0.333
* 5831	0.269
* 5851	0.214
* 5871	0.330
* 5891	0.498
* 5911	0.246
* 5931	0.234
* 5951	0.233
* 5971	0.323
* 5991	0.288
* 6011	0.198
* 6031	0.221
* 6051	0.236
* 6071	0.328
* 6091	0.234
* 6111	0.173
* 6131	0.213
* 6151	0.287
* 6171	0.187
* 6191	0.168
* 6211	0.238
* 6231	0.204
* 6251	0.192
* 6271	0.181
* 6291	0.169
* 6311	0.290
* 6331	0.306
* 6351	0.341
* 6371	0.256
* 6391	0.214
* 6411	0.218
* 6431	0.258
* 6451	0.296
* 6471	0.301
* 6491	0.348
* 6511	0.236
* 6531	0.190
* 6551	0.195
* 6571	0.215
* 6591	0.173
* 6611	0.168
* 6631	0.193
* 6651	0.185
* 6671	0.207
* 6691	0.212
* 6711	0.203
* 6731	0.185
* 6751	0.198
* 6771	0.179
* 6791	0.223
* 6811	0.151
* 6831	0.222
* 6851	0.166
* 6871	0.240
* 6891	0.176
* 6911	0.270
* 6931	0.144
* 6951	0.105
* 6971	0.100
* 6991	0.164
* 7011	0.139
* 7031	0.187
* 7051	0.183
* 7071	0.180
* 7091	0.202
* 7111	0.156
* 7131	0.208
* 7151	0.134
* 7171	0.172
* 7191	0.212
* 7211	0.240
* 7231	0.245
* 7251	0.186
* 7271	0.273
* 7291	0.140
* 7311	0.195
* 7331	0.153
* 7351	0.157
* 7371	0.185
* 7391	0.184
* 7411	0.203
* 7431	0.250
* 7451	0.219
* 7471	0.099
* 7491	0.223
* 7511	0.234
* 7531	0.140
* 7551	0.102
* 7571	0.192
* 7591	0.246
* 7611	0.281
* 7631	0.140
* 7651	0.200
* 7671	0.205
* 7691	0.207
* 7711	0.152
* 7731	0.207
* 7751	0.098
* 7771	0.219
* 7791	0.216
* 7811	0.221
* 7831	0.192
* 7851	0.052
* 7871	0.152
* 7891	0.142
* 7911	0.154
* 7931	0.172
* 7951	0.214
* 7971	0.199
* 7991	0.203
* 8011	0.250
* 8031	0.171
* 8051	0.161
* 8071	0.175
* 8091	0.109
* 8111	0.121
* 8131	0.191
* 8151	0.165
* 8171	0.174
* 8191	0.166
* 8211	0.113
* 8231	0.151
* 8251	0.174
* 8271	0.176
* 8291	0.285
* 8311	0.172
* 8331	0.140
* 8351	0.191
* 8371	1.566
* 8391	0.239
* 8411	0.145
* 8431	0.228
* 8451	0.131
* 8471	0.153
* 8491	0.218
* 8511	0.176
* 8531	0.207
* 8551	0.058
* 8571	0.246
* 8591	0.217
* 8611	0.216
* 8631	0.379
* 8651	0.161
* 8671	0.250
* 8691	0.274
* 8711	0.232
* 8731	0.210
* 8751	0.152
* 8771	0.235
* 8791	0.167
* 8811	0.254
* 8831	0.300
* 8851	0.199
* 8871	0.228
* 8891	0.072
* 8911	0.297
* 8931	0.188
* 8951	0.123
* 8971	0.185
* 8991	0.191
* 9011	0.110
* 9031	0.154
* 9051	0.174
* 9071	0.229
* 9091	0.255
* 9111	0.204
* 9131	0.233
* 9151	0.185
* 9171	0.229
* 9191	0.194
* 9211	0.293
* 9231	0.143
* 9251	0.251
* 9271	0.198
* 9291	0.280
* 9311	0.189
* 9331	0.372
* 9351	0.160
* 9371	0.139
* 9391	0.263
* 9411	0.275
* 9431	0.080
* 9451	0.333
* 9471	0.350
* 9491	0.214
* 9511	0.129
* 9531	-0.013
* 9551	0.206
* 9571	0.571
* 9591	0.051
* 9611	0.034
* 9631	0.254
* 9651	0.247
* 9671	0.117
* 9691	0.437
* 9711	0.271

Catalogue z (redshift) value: 1.25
